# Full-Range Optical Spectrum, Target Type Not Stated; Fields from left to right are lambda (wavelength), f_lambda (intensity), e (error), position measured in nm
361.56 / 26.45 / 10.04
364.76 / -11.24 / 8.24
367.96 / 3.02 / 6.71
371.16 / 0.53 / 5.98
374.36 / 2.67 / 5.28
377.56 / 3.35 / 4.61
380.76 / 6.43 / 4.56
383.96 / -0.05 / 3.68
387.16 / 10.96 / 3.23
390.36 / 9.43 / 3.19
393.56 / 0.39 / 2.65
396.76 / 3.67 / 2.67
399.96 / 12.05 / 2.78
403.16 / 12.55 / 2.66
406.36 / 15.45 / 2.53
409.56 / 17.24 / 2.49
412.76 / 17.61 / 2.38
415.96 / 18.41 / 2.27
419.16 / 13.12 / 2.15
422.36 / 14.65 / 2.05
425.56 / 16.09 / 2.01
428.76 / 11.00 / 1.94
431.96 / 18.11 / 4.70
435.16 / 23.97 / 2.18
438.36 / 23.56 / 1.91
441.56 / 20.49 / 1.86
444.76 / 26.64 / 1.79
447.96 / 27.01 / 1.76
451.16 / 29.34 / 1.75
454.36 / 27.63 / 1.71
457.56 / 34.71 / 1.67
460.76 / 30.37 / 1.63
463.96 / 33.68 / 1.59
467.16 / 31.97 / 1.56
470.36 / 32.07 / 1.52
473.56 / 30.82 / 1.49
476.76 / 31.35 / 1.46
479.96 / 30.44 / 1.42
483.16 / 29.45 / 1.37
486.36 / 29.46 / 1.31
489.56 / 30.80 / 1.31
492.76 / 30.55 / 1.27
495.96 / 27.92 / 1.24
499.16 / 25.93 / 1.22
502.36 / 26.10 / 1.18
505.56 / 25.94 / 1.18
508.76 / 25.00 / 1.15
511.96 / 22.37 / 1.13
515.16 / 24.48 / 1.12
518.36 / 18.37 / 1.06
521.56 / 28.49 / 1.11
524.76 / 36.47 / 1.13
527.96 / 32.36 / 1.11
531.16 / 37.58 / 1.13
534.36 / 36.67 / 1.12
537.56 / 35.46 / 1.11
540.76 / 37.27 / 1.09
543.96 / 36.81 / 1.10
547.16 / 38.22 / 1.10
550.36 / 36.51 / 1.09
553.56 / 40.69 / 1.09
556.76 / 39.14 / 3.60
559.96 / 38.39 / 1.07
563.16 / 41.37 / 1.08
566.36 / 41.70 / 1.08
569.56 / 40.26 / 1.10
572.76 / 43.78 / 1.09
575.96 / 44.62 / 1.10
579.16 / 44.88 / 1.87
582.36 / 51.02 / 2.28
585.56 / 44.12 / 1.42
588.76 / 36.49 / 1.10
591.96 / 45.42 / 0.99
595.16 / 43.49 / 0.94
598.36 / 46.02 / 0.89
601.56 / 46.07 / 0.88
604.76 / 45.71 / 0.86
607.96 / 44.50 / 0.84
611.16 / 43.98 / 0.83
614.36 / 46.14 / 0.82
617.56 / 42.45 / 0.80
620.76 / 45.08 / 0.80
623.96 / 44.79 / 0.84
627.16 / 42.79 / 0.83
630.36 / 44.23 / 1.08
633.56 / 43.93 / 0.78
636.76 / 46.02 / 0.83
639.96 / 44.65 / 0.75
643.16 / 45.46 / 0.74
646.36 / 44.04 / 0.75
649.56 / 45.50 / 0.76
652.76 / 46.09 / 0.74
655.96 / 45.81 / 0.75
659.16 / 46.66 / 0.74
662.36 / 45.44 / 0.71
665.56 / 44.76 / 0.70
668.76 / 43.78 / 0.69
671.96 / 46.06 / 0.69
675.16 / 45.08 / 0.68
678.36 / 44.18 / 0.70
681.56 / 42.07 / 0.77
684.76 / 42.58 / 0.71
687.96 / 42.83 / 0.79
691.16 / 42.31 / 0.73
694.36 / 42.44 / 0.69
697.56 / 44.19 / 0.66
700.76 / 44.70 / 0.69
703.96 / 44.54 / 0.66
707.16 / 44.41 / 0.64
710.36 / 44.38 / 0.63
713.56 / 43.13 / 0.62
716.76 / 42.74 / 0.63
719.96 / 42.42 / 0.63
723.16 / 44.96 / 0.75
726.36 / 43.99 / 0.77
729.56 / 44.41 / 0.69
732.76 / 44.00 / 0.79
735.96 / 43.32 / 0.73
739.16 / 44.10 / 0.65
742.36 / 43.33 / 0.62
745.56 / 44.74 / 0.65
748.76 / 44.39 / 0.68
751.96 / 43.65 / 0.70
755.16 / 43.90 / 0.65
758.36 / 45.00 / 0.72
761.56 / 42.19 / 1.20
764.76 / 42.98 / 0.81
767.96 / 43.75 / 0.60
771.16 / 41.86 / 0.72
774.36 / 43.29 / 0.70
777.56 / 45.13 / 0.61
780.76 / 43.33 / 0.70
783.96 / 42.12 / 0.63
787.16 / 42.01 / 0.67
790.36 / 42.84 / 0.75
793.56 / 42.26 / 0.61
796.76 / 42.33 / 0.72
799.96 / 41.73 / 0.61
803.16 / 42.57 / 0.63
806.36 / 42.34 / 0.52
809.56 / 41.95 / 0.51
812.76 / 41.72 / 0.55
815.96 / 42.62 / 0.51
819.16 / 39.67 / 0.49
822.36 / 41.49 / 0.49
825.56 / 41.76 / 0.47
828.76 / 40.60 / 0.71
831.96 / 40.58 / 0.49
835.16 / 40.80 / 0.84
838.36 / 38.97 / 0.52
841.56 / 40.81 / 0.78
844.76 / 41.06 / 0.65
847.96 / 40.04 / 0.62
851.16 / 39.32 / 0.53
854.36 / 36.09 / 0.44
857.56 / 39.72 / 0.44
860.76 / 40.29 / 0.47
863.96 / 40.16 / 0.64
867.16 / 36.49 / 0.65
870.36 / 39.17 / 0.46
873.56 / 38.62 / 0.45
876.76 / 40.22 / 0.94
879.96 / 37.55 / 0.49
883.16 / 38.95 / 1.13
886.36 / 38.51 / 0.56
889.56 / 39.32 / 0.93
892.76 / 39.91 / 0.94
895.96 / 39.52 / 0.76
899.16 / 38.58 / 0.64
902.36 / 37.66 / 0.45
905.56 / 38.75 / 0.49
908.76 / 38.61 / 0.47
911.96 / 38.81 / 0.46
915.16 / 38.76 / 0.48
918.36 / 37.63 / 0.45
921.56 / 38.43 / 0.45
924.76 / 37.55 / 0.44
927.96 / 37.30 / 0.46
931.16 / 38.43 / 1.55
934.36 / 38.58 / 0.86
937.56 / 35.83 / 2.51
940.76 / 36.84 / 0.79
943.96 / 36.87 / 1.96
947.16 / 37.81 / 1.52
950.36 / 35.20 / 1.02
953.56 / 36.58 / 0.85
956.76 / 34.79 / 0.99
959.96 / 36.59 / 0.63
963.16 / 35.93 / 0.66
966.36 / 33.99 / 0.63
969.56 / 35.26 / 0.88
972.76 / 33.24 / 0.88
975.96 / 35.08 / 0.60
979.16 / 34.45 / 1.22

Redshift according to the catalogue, 0.00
